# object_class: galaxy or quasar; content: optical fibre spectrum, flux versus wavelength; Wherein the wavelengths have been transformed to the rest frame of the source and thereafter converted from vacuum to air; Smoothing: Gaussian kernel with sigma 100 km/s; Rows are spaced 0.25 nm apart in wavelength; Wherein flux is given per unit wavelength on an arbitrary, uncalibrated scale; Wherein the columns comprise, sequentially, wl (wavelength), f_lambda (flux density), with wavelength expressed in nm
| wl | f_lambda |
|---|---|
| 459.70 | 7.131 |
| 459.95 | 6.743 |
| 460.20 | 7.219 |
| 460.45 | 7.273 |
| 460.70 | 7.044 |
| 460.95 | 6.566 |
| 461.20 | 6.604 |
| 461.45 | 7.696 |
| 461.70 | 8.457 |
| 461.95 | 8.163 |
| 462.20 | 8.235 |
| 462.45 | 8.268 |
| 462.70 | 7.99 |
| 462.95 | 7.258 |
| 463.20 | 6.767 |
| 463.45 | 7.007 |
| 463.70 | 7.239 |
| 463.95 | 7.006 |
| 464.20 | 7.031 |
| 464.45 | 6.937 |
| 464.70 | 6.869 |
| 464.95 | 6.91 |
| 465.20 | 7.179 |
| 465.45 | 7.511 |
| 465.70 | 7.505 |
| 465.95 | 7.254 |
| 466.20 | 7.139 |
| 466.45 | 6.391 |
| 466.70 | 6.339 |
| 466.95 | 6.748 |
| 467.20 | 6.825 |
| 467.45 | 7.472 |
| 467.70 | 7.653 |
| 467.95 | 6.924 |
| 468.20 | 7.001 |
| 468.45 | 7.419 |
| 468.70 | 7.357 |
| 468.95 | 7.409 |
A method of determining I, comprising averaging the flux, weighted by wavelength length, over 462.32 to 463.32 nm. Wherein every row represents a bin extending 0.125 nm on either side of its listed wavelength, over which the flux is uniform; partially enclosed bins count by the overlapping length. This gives 7.58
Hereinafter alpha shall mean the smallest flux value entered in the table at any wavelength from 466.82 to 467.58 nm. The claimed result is 6.748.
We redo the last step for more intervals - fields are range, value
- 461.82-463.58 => 6.767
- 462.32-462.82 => 7.99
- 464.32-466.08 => 6.869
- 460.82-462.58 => 6.566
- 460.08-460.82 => 7.044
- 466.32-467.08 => 6.339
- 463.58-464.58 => 6.937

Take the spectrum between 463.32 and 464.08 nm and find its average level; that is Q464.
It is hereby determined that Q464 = 7.08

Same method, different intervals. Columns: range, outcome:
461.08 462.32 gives 7.83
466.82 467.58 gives 7.01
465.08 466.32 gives 7.32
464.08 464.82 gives 6.95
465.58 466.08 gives 7.38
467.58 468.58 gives 7.25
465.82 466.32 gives 7.2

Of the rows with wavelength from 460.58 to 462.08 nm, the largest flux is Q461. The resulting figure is 8.457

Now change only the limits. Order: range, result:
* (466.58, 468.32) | 7.653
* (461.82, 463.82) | 8.268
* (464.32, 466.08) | 7.511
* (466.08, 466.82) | 7.139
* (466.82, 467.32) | 6.825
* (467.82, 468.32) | 7.001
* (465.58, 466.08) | 7.505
